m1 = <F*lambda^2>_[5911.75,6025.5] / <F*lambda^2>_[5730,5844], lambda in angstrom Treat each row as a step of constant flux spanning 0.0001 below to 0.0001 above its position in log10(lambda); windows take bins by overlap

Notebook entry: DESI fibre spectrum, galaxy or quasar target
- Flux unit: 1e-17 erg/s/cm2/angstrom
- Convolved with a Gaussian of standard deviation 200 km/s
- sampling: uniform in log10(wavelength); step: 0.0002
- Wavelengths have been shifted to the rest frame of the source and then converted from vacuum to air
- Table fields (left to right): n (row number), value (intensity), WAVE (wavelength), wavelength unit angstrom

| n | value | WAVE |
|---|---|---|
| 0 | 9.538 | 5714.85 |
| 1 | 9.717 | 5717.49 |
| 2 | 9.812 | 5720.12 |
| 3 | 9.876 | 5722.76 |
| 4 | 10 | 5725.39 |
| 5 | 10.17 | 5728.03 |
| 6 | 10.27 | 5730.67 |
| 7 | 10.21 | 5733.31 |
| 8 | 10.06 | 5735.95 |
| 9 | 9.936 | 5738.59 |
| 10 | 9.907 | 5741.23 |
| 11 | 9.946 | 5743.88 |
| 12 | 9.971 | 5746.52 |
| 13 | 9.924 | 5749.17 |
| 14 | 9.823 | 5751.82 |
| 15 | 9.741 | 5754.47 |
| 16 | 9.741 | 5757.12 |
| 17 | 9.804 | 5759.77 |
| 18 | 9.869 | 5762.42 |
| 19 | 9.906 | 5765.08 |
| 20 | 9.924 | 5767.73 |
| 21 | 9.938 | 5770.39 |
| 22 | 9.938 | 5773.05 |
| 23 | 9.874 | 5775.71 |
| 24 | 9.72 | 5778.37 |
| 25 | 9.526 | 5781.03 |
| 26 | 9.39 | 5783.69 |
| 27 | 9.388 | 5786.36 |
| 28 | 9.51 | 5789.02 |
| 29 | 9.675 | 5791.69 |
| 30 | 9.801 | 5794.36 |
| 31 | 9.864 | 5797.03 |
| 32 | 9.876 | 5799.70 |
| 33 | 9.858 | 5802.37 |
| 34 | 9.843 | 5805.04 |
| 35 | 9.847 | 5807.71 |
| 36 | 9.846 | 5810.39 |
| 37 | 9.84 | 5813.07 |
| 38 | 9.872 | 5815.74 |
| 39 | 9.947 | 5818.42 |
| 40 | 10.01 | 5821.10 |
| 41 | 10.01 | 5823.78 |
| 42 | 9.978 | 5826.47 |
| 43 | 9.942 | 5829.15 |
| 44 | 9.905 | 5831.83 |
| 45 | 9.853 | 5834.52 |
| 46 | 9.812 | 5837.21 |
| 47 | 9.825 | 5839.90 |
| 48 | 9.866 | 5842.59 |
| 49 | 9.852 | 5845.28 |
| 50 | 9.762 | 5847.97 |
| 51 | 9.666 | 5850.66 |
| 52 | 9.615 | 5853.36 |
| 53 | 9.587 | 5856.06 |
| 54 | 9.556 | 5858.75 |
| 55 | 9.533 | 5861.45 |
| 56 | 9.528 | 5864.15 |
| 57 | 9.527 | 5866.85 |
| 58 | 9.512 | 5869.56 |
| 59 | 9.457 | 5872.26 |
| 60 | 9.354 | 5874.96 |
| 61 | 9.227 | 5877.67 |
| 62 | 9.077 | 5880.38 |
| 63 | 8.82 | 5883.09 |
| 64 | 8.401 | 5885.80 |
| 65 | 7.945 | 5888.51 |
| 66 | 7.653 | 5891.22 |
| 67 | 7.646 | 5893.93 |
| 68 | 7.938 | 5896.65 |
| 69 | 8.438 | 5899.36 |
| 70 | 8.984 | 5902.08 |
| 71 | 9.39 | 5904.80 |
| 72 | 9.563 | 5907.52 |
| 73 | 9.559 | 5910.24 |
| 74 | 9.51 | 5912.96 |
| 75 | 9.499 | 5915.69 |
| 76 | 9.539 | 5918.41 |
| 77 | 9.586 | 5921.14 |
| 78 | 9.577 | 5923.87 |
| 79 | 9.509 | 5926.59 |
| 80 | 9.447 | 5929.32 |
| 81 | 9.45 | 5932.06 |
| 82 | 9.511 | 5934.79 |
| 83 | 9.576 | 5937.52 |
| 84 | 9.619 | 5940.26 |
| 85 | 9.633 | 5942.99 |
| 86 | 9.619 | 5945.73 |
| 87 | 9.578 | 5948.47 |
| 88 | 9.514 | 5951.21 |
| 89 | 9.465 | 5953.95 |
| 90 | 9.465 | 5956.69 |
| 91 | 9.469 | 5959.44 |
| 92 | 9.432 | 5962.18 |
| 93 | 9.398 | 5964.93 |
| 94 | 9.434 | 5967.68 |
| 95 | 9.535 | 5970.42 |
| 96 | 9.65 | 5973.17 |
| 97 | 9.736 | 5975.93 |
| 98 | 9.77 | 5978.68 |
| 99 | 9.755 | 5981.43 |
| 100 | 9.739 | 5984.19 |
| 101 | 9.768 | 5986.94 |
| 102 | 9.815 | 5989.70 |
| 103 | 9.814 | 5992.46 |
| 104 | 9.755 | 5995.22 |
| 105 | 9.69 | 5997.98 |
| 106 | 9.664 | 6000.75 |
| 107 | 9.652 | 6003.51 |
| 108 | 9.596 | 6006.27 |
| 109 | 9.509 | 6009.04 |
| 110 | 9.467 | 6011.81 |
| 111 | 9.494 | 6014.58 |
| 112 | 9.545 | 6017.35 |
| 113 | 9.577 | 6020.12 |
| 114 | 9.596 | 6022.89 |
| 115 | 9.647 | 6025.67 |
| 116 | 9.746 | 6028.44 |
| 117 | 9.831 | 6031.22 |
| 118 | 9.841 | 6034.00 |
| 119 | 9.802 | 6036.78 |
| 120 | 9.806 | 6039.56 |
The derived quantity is 1.0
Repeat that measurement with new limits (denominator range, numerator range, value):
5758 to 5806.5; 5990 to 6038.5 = 1.07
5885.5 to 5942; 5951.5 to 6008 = 1.08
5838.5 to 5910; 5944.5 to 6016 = 1.09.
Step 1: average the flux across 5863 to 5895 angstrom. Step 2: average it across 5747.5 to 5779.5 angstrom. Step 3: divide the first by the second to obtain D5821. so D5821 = 0.90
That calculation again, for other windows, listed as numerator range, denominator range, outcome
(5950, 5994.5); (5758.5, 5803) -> 0.99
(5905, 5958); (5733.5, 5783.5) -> 0.97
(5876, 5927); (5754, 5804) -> 0.92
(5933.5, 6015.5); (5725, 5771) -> 0.97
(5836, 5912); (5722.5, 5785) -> 0.93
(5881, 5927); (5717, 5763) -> 0.90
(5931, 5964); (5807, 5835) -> 0.96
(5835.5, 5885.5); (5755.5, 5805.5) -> 0.97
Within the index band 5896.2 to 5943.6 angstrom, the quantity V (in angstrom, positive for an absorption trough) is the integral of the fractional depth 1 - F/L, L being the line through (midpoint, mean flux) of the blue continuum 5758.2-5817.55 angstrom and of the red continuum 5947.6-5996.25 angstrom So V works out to 1.4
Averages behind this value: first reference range 9.78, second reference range 9.62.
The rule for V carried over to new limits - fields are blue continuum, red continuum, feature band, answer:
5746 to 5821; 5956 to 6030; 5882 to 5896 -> 2.36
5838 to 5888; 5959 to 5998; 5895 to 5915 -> 0.97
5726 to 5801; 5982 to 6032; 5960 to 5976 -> 0.30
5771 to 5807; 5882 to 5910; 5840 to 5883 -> -2.99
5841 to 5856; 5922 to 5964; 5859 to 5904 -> 3.84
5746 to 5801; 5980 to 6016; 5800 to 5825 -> -0.37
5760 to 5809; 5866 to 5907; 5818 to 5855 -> -2.40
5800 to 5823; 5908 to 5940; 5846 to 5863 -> 0.22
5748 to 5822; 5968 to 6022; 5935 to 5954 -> 0.22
